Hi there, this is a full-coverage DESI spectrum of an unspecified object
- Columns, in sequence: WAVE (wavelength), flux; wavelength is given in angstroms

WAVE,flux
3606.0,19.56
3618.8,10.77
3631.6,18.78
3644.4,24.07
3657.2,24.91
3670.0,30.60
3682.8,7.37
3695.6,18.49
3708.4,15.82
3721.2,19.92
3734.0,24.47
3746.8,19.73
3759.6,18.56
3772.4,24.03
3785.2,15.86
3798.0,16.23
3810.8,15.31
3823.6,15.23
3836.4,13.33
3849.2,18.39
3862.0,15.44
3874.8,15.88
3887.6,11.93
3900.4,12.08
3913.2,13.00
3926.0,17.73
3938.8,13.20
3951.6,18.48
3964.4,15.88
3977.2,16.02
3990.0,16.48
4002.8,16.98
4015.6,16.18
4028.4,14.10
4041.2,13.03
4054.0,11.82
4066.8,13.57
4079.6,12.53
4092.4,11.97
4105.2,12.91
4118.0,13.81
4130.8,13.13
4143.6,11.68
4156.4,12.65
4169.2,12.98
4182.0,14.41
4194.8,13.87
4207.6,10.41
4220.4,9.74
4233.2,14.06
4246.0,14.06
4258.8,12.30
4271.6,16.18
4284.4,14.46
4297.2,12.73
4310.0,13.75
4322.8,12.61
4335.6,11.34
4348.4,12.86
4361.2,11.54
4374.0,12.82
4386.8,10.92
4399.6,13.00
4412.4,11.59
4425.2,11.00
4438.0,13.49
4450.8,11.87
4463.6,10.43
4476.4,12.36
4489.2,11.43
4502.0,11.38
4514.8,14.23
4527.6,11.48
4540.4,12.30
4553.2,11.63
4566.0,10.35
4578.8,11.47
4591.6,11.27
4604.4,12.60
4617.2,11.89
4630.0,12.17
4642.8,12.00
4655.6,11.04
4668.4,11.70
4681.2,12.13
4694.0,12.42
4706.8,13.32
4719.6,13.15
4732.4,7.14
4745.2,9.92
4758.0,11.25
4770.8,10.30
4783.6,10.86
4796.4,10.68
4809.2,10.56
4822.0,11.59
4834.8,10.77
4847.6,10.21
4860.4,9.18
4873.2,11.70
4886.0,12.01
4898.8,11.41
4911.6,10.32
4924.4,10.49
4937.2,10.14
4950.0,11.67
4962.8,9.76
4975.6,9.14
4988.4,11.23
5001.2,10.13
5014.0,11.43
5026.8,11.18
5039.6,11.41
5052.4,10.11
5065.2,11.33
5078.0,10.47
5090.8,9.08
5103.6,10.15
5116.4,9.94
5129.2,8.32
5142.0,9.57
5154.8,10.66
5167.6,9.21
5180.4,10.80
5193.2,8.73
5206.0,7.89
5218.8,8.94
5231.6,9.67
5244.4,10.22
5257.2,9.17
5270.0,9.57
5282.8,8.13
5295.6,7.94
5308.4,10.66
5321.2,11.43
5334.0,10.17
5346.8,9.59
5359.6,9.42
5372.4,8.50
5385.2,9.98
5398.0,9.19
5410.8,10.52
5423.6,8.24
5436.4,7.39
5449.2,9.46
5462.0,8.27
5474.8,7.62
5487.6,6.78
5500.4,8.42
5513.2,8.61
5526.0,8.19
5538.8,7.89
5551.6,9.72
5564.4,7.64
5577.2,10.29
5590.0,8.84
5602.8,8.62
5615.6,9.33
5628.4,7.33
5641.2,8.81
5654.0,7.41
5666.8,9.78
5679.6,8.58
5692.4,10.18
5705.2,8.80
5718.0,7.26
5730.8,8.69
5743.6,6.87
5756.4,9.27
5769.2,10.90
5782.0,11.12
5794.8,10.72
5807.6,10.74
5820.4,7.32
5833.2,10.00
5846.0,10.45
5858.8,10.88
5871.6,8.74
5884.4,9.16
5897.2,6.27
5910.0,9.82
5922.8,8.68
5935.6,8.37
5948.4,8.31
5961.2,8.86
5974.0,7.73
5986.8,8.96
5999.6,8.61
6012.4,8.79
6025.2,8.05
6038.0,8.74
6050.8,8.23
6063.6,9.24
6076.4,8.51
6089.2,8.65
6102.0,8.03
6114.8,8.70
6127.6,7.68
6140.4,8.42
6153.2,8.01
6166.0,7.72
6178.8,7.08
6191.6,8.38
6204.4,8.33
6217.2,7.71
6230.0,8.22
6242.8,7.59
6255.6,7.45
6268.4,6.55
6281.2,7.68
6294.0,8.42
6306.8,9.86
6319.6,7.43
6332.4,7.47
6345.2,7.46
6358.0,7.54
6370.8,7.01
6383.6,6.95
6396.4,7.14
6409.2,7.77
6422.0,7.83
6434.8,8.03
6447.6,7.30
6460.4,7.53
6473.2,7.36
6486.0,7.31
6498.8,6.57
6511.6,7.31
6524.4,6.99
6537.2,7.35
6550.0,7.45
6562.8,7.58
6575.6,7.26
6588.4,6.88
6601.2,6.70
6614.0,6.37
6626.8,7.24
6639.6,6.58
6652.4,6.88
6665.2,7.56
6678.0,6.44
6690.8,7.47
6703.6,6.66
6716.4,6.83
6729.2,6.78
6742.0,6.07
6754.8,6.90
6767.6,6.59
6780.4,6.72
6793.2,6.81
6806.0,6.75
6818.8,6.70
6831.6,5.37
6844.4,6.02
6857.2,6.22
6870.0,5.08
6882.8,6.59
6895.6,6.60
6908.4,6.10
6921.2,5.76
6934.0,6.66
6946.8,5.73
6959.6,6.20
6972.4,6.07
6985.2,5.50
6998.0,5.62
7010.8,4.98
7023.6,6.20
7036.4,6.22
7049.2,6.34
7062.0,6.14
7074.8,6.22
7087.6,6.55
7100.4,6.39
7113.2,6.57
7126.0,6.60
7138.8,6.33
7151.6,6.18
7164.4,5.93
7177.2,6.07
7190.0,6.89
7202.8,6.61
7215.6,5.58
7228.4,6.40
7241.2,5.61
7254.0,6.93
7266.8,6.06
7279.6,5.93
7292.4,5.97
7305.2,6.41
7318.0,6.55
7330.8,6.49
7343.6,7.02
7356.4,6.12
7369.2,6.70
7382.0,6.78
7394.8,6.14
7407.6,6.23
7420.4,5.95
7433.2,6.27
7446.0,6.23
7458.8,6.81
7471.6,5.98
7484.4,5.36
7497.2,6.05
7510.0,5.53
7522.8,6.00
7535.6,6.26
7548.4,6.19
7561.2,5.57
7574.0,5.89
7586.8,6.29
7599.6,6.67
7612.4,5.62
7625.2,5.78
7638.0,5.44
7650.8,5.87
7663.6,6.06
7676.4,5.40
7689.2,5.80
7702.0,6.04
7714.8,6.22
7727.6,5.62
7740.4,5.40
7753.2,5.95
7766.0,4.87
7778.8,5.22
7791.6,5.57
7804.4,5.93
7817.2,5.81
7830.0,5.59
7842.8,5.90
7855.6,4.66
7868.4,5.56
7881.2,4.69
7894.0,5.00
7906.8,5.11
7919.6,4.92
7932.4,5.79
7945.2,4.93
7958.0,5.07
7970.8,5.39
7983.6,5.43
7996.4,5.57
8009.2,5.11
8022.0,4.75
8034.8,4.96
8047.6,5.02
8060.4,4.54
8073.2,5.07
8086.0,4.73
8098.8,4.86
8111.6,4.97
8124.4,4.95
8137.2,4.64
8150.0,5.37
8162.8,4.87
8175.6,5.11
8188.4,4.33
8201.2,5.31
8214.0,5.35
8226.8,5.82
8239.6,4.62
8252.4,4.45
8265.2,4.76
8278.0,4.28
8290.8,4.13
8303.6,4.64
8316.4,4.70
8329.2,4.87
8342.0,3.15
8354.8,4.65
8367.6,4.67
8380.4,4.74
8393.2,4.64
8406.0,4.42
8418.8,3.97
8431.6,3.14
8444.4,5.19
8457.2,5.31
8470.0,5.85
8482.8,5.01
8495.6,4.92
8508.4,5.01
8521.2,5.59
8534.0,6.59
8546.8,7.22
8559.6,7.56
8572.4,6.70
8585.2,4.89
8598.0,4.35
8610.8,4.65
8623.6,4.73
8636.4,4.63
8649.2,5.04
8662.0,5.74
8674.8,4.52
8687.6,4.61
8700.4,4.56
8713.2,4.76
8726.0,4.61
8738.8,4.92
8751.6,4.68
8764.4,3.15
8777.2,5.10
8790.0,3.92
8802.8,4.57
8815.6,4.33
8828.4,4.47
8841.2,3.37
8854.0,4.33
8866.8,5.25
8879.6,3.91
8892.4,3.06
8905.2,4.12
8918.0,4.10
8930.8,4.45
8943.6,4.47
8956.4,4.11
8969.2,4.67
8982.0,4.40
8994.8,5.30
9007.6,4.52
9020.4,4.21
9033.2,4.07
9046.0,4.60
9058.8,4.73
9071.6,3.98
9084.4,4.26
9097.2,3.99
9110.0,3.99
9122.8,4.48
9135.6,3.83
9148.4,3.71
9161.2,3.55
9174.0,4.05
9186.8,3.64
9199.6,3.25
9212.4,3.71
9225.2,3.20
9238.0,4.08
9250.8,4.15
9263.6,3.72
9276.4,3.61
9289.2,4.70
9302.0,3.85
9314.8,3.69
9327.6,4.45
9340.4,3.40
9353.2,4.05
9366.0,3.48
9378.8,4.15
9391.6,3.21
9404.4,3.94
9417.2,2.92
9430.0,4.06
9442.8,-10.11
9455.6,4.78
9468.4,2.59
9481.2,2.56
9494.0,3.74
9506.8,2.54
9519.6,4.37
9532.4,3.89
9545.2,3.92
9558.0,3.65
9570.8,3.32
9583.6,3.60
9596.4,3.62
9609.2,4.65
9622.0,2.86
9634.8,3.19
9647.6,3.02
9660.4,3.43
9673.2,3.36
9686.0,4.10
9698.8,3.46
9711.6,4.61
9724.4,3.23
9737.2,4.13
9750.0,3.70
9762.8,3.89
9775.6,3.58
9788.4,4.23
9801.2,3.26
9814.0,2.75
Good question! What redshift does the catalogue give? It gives 0.301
